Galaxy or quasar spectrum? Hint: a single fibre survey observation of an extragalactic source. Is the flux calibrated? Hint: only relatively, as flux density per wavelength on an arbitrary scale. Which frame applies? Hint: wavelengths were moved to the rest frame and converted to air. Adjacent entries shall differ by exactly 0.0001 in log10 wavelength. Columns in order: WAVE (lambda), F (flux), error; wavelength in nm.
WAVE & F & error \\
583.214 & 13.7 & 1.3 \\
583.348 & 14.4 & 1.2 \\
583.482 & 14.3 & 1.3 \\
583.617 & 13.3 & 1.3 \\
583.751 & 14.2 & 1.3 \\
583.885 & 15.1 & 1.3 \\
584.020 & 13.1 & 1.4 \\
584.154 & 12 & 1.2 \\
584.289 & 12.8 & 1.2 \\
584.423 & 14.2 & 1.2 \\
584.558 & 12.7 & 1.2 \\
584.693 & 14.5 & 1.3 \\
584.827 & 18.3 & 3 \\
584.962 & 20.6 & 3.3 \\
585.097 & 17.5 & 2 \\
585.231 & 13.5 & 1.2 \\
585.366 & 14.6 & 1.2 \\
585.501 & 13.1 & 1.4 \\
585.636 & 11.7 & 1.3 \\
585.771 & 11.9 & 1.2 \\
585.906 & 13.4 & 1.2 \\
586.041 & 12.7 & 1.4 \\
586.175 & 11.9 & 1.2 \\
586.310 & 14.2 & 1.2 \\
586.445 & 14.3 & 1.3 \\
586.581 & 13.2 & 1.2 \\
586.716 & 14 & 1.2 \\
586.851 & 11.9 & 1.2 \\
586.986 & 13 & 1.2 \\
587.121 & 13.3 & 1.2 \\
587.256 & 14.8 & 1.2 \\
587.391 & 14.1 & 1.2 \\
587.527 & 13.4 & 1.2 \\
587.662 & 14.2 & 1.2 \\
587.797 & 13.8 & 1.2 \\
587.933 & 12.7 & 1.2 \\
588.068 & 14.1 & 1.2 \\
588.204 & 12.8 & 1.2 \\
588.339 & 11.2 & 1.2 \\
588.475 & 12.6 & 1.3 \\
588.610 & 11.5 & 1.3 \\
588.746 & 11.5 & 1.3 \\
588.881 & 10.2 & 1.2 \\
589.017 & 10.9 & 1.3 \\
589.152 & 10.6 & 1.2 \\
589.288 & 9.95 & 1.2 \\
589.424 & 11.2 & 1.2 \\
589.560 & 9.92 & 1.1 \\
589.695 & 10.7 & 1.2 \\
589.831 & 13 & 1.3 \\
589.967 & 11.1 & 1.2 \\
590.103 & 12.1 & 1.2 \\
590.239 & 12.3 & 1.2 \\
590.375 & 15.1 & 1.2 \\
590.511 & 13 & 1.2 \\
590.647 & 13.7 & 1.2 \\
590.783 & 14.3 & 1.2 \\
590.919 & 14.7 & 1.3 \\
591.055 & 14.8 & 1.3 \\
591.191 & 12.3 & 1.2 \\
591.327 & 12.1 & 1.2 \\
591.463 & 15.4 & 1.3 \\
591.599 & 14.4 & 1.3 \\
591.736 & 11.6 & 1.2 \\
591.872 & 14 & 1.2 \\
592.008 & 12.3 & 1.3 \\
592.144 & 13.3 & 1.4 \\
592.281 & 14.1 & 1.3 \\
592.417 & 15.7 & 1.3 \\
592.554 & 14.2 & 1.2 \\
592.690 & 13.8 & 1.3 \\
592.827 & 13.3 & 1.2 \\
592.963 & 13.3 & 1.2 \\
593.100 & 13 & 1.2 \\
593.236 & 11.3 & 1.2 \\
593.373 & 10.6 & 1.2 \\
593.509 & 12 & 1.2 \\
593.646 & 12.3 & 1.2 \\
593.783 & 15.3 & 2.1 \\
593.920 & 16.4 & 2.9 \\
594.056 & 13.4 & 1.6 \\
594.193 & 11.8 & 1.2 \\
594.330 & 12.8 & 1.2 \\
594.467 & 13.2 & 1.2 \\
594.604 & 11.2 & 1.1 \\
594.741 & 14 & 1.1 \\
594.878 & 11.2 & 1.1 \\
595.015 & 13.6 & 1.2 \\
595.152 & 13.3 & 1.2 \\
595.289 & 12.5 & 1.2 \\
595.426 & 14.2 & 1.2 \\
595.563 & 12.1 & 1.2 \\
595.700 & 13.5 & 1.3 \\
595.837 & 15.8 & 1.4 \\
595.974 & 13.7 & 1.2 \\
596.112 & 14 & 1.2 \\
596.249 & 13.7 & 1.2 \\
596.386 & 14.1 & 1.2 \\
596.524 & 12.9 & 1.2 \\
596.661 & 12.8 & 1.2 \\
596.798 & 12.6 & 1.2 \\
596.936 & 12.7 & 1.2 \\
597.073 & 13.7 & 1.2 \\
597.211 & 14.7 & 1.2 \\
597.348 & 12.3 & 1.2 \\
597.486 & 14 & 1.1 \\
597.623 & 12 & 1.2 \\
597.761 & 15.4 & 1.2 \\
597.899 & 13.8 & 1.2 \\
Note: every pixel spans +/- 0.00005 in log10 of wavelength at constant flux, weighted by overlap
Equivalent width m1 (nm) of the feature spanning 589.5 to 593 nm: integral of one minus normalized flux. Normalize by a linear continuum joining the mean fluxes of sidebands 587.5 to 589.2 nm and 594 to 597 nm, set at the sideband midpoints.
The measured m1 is -0.18 nm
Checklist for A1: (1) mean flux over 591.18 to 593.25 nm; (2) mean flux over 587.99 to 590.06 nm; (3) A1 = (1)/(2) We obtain 1.18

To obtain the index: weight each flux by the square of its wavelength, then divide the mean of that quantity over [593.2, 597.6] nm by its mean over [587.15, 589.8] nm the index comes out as 1.1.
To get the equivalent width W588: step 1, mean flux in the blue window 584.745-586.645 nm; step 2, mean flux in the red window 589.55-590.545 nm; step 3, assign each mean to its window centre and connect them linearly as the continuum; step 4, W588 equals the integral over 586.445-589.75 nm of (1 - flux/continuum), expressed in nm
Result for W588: 0.22 nm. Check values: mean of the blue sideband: 14.4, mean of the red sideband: 12.3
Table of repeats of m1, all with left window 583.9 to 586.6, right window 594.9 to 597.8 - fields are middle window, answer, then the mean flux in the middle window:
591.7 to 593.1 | 0.01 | 13.6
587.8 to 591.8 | 0.40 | 12.4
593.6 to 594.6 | 0.01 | 13.5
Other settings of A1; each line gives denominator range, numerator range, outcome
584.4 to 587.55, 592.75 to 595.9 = 0.93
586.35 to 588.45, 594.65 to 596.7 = 1.00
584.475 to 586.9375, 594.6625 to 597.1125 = 0.95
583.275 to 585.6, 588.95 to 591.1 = 0.85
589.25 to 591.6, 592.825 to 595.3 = 1.01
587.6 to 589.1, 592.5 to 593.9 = 1.06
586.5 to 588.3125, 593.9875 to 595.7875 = 0.96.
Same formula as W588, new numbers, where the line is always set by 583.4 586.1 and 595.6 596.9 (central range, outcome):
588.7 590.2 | 0.31 nm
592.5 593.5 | 0.08 nm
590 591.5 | 0.04 nm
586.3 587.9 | 0.05 nm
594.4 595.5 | 0.06 nm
